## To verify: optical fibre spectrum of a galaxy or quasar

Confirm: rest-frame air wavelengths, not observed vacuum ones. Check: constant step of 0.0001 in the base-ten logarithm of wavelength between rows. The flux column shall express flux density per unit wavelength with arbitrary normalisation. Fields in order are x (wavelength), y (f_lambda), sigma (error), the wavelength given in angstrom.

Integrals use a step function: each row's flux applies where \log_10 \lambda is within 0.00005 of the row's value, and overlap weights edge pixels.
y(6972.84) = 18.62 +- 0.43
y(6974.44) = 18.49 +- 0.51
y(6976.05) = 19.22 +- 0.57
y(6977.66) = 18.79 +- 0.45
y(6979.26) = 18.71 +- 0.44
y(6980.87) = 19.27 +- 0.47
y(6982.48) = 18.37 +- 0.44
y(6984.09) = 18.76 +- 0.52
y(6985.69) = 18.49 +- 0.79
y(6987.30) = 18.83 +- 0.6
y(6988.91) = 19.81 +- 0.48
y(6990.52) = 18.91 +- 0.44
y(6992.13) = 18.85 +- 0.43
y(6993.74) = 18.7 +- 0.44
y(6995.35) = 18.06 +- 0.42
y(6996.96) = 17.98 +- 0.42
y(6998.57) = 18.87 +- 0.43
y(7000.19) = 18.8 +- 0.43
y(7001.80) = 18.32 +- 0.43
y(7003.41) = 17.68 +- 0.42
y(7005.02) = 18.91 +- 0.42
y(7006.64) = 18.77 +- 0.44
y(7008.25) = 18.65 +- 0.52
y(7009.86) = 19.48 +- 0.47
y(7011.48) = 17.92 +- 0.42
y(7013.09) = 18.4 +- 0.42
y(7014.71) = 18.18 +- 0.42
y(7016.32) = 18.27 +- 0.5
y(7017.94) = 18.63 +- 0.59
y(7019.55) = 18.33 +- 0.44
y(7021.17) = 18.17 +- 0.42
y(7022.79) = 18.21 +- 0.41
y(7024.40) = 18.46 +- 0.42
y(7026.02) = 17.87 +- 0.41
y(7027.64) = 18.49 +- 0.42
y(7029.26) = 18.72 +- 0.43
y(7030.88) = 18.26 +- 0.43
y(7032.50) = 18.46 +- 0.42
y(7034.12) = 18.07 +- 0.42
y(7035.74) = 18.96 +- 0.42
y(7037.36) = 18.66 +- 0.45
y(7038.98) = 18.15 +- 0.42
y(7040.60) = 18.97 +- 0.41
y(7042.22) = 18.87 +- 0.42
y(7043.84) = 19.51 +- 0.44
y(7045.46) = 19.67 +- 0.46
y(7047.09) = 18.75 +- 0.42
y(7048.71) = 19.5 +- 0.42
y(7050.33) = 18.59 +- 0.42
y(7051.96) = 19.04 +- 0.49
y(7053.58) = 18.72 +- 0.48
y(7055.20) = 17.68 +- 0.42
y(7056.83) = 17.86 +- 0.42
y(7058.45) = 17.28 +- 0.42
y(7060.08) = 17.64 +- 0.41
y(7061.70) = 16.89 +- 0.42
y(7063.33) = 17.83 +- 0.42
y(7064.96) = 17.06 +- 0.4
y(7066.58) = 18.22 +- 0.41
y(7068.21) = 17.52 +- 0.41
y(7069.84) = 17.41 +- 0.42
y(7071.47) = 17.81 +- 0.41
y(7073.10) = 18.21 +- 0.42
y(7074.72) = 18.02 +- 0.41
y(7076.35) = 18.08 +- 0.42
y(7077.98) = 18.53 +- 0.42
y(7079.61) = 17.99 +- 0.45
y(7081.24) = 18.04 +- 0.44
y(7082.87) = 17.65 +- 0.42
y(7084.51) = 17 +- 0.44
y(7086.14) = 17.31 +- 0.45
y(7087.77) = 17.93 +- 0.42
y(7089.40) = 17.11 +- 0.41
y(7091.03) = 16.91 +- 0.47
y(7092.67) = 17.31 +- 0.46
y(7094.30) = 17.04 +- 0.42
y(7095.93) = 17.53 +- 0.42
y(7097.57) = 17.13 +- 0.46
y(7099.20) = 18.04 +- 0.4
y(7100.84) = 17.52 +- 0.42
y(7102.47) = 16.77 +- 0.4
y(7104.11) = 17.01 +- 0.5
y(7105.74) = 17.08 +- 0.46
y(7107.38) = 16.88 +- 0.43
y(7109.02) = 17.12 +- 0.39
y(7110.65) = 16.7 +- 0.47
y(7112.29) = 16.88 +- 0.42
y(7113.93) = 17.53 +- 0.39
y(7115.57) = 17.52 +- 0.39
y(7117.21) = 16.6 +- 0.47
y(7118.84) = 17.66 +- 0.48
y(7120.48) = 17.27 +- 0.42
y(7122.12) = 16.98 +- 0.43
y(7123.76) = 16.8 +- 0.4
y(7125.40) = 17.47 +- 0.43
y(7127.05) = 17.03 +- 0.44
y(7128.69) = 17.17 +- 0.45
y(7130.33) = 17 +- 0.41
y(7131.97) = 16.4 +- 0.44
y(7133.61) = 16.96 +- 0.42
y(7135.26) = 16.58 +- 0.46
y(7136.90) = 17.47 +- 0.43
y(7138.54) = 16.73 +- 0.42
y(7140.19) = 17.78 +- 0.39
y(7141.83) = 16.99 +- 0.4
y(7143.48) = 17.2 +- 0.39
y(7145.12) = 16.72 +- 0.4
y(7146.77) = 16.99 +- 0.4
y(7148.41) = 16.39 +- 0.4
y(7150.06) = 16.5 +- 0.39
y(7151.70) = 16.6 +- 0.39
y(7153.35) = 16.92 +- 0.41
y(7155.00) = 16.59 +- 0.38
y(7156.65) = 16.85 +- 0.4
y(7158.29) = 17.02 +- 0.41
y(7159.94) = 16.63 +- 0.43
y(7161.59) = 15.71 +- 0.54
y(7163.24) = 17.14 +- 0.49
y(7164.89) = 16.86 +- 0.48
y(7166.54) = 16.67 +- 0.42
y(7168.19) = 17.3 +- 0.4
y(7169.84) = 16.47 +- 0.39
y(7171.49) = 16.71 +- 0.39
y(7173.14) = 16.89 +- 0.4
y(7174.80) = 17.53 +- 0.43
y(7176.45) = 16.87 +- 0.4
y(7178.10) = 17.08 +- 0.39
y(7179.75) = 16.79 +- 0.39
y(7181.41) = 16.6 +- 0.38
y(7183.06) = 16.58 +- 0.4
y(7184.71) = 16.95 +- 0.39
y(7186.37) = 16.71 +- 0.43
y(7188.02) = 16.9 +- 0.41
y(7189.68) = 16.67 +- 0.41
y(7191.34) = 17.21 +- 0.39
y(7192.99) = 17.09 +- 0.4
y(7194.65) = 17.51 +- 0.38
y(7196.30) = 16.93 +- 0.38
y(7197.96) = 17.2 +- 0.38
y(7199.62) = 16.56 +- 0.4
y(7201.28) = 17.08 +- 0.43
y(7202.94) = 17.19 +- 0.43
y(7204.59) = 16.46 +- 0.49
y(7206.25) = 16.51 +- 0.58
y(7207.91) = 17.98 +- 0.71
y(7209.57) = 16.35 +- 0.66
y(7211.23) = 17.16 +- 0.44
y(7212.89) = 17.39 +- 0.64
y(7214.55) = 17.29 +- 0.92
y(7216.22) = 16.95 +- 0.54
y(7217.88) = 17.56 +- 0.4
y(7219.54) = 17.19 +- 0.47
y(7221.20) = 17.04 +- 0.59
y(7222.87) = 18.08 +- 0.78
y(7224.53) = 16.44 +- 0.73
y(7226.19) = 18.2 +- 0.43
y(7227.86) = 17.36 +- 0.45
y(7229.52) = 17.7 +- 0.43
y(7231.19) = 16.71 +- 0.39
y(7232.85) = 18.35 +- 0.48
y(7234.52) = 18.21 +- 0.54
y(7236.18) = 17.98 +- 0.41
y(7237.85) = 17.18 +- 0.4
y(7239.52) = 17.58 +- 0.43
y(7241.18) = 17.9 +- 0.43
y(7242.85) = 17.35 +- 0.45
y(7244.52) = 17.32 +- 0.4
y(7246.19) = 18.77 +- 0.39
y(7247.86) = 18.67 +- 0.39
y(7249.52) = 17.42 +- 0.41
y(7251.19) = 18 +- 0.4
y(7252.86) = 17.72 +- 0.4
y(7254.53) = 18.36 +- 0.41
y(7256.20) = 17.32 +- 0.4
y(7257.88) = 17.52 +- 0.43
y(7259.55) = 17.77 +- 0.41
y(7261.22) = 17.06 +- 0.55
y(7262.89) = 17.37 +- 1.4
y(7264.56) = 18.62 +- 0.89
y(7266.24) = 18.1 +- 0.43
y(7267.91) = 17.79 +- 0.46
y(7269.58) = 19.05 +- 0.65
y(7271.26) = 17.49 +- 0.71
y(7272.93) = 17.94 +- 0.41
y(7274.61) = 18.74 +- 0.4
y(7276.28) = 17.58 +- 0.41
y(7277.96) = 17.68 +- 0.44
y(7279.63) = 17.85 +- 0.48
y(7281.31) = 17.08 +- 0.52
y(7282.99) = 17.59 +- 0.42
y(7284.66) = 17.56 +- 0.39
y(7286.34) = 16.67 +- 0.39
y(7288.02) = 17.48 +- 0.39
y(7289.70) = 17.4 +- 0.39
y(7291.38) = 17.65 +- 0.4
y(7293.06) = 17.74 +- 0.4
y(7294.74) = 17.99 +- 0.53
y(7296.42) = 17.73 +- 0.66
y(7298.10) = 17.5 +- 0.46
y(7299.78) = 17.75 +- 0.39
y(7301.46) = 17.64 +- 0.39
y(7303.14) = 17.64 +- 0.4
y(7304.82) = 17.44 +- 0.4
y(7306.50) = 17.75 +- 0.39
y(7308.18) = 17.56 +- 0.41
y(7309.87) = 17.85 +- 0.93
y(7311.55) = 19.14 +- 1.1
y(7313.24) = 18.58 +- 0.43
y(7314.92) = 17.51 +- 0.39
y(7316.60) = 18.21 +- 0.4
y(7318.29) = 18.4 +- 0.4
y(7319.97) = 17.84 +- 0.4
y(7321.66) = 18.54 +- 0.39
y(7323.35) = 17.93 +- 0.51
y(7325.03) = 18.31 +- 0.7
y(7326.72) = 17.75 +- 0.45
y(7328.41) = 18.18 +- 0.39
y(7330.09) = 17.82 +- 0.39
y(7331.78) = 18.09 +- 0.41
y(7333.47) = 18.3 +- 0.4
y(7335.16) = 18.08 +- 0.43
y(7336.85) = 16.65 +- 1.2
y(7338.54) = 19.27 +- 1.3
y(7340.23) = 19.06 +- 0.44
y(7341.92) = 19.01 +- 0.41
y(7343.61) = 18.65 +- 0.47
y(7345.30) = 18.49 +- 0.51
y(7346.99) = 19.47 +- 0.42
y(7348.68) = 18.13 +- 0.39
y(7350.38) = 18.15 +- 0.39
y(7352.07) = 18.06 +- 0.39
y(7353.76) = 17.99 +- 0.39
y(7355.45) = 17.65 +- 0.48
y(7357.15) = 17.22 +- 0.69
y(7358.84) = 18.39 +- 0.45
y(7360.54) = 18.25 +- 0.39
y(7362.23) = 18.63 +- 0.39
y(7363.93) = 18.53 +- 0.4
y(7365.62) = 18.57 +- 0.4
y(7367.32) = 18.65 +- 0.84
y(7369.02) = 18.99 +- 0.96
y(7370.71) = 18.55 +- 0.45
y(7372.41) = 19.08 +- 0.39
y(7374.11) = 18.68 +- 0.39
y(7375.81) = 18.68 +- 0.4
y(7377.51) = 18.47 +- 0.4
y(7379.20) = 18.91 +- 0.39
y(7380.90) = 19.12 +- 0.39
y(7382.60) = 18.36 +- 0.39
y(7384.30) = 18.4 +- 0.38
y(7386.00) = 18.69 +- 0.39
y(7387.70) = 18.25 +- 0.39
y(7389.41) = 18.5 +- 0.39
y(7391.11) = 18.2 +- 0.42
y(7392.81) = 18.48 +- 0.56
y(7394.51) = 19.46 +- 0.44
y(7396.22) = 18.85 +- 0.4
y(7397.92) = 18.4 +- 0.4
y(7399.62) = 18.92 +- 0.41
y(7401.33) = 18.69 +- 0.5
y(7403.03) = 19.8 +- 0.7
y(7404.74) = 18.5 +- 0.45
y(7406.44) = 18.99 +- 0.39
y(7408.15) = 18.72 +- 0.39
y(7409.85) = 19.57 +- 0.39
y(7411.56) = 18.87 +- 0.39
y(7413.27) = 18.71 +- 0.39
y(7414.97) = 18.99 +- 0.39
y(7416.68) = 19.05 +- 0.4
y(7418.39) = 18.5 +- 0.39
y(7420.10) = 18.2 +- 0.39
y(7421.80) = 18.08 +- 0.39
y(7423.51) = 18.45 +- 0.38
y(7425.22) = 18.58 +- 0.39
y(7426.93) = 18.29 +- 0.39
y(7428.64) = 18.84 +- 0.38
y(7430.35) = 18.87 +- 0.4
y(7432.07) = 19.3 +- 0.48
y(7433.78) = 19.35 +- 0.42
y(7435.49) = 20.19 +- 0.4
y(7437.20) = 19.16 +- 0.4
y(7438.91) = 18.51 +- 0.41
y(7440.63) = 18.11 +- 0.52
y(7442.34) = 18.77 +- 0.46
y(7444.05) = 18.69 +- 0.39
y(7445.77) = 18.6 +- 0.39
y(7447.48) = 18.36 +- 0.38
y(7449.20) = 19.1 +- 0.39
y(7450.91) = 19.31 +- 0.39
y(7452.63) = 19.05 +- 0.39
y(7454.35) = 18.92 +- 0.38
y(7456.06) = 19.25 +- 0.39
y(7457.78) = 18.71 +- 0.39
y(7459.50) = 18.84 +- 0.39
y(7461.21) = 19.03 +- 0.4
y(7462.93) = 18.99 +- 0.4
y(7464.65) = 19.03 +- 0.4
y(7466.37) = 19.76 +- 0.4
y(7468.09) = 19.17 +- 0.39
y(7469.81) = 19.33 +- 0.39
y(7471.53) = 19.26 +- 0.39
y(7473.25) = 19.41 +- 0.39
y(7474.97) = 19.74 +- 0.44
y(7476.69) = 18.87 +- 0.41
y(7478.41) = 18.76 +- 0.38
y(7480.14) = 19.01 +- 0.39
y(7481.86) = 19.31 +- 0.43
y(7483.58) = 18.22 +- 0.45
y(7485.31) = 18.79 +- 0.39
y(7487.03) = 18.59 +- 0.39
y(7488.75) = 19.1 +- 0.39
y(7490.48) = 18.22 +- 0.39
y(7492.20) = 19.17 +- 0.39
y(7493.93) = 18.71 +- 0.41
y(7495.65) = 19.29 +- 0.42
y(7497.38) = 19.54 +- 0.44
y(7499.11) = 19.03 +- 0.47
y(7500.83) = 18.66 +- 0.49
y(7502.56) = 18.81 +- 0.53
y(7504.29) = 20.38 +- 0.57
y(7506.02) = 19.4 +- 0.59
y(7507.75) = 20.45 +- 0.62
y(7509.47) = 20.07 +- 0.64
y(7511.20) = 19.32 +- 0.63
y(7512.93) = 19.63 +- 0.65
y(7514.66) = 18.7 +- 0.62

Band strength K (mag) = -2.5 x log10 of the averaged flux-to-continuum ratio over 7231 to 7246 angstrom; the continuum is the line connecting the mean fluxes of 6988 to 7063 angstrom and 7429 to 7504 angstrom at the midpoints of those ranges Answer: 0.06 mag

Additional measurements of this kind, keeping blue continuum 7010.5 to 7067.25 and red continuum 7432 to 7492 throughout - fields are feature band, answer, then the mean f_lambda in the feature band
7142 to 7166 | 0.11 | 16.7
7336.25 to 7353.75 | 0.02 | 18.5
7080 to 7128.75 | 0.07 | 17.2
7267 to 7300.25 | 0.06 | 17.7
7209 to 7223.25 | 0.09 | 17.2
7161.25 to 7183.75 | 0.11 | 16.8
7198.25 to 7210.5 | 0.10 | 16.9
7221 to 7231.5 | 0.07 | 17.4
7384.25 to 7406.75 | 0.01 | 18.7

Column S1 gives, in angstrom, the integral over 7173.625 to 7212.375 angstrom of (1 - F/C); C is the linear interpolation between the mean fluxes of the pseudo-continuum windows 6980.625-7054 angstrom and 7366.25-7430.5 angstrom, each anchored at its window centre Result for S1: 3.6 angstrom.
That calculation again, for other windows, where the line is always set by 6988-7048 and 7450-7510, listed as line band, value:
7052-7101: 2.6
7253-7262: 0.6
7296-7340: 2.2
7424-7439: 0.1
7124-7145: 1.9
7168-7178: 1.0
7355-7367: 0.5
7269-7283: 0.8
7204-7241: 2.9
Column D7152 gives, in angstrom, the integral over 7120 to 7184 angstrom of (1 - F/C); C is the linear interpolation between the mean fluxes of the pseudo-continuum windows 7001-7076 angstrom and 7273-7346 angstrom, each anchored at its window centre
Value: 4.5 angstrom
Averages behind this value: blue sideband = 18.3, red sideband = 17.9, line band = 16.9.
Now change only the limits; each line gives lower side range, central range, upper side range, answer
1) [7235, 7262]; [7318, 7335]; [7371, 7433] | 0.14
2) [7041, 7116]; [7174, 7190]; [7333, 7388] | 1.02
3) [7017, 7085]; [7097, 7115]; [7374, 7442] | 1.14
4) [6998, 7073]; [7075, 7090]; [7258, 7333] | 0.42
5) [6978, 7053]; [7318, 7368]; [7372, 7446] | 1.28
